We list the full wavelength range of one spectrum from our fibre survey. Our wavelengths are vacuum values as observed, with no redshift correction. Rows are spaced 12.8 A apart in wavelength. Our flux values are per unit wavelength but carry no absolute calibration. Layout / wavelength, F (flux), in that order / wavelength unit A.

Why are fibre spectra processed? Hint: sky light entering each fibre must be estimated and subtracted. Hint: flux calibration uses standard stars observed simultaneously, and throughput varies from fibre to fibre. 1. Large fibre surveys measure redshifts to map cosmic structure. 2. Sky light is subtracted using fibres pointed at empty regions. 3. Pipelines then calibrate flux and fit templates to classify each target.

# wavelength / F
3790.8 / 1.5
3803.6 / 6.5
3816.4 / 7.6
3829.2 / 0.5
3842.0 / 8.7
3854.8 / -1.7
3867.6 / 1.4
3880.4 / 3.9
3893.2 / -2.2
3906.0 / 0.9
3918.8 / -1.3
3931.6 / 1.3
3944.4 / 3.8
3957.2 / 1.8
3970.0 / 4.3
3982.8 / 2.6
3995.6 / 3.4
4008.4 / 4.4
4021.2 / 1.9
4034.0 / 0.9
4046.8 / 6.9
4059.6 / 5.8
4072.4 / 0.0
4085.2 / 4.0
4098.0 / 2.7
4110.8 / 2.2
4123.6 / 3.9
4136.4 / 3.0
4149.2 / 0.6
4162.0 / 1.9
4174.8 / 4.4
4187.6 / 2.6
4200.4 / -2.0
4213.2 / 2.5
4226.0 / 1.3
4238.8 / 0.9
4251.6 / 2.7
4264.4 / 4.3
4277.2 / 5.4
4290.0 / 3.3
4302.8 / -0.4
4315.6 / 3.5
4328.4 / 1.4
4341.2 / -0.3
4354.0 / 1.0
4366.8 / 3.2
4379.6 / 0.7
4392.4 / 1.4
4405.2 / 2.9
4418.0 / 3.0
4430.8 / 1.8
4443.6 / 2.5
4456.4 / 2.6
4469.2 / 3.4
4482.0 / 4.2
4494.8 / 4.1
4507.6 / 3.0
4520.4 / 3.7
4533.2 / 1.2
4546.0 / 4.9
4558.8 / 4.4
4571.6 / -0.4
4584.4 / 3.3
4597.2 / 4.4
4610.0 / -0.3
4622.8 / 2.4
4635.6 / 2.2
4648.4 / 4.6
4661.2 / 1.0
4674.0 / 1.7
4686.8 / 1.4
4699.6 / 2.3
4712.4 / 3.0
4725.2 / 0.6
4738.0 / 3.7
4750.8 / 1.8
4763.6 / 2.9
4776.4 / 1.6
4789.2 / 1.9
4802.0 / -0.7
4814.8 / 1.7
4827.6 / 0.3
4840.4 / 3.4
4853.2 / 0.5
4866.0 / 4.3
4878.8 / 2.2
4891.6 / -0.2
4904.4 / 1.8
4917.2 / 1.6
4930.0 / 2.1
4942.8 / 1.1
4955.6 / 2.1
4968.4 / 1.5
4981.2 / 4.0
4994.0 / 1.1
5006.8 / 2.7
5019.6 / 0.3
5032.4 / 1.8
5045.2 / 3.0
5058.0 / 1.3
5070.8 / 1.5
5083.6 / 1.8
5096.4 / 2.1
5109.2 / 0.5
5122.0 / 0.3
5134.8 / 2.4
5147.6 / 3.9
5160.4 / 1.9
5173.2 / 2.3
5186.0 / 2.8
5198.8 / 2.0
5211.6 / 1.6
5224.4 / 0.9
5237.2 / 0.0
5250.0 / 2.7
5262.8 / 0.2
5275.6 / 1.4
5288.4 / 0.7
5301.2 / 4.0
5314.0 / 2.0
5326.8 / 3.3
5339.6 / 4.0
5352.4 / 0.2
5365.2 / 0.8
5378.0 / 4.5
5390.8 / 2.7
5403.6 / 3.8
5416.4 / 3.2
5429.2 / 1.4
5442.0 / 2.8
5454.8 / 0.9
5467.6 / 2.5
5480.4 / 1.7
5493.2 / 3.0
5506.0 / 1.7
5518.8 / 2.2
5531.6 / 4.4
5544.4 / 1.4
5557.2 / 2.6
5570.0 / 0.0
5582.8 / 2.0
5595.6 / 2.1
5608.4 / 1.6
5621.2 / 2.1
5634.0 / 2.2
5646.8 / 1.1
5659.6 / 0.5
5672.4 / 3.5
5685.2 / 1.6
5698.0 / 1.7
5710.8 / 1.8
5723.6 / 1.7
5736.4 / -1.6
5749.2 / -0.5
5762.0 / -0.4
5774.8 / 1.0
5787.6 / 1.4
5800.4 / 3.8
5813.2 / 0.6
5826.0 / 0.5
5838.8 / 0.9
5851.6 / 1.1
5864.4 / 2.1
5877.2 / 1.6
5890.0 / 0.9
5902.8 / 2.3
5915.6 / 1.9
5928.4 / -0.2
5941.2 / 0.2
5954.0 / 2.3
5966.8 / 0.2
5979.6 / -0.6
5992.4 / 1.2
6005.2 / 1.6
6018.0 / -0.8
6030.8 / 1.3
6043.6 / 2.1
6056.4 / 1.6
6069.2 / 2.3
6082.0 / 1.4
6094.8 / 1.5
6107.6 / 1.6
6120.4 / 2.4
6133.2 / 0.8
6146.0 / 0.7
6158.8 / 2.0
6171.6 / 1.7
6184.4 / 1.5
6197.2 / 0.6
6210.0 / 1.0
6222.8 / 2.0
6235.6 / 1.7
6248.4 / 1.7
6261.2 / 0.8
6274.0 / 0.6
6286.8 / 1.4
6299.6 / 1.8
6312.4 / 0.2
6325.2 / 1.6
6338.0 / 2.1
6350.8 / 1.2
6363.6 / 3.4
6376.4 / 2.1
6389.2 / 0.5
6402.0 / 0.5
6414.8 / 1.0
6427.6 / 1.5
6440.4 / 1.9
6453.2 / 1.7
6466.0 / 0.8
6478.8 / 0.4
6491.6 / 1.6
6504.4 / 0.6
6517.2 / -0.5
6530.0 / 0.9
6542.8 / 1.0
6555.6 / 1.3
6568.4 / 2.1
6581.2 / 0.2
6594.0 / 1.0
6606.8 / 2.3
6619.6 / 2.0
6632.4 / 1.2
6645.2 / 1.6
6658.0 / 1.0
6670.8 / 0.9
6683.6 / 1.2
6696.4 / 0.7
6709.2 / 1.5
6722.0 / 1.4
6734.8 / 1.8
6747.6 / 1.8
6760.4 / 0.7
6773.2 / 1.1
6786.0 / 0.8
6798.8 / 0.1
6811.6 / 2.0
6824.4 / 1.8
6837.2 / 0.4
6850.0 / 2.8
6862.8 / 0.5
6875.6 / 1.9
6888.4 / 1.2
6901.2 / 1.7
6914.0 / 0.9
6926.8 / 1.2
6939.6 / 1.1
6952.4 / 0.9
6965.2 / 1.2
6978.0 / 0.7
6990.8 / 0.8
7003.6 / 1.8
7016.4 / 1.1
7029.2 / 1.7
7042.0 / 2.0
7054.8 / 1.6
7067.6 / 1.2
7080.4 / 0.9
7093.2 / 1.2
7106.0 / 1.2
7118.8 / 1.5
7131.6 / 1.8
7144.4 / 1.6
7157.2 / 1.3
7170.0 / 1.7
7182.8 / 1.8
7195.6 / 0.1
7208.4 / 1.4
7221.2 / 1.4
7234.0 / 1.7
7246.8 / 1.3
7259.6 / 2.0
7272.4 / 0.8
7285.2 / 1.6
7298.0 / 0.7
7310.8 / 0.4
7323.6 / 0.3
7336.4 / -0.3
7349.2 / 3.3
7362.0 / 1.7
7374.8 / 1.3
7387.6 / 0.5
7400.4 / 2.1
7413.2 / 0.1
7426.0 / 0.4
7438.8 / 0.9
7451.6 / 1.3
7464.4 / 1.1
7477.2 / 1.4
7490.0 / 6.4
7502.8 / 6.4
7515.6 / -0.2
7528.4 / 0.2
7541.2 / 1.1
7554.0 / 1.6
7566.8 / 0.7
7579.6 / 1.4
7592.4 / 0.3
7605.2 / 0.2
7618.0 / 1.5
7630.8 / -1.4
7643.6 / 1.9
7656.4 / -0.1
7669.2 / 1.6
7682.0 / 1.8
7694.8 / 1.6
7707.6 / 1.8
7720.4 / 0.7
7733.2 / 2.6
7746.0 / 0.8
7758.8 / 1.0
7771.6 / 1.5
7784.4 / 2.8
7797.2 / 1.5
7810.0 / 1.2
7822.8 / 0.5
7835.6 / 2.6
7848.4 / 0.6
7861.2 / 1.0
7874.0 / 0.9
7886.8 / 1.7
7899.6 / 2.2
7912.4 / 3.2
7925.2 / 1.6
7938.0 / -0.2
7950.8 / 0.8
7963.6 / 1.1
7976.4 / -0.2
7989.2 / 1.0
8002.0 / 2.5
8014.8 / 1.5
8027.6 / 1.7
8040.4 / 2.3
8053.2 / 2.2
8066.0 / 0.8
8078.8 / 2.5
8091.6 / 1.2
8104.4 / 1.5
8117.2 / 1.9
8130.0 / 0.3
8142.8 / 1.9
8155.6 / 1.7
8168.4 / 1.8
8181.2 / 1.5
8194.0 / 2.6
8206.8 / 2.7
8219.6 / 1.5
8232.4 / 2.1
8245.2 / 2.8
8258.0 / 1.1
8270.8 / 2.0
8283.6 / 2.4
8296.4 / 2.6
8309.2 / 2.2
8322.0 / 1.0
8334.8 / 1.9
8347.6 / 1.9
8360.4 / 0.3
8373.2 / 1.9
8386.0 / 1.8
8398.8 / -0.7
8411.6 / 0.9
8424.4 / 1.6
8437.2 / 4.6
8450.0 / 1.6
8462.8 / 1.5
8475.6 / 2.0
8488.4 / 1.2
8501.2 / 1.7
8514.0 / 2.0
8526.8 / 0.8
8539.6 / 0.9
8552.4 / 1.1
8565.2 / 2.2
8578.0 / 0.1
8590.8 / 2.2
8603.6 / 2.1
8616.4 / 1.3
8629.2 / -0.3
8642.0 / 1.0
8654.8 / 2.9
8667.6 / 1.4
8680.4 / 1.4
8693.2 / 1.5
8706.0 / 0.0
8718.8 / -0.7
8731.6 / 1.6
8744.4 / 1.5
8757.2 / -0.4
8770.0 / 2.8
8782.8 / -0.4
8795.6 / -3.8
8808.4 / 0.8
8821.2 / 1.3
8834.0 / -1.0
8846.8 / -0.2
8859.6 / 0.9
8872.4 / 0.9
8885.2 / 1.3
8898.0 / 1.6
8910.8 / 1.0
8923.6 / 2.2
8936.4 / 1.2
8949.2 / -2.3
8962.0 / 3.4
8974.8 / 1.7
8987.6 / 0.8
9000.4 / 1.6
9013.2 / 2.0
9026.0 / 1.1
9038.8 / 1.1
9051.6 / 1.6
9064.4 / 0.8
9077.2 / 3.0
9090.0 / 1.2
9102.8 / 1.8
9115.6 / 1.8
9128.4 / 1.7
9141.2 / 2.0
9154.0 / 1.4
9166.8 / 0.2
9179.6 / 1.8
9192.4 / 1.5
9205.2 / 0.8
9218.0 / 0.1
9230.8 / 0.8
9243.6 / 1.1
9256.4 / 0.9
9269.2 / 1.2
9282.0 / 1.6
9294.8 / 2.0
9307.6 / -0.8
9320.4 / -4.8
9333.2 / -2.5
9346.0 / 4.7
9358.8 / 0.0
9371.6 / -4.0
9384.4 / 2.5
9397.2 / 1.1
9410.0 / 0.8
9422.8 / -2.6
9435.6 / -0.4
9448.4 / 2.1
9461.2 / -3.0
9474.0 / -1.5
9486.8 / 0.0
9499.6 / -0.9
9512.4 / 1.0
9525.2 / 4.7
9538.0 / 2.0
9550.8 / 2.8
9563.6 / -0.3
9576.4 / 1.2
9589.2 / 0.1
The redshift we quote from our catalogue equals 1.010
